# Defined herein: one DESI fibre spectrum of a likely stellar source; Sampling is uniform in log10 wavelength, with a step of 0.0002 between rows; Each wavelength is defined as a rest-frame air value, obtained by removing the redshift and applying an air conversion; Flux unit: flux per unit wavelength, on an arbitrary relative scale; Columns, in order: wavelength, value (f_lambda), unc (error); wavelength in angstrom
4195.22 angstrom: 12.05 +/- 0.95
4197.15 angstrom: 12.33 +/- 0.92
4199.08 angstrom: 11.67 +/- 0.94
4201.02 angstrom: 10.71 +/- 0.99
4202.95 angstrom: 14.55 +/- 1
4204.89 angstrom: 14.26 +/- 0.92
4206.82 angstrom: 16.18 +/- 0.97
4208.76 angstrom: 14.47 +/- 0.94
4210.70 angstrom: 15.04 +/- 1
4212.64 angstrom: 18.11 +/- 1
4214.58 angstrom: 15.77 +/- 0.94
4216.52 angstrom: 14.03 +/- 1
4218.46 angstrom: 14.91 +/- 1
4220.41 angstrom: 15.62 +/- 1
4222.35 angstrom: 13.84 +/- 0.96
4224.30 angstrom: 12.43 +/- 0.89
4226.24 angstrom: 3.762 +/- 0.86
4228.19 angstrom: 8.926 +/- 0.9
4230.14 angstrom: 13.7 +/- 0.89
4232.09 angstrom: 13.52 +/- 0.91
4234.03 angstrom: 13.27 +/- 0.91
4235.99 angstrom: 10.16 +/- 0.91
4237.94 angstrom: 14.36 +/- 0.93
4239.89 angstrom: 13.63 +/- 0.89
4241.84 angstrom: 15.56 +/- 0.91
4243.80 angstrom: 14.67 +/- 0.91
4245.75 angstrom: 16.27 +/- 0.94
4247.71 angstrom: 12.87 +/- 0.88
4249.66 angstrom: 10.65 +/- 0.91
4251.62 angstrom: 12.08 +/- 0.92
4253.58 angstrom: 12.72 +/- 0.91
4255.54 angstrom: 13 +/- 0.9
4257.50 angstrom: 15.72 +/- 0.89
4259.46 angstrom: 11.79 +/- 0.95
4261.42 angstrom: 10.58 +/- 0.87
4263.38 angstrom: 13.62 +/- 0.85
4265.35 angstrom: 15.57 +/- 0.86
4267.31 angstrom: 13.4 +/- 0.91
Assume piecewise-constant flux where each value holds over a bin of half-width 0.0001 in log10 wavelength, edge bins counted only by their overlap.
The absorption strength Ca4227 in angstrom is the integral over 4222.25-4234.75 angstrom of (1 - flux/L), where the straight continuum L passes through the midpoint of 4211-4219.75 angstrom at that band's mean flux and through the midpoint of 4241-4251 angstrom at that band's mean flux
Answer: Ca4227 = 3.1 angstrom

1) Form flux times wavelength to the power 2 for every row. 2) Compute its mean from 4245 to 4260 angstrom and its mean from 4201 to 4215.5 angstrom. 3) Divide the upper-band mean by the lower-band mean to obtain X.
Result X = 0.9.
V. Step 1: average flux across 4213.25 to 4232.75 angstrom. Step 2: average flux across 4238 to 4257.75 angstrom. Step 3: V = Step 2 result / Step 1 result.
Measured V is 1.1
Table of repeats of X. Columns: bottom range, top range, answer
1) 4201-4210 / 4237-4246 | 1.04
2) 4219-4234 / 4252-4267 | 1.13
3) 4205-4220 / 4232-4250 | 0.89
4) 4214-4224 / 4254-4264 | 0.90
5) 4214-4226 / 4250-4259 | 0.97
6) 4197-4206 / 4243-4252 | 1.07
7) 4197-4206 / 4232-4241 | 1.03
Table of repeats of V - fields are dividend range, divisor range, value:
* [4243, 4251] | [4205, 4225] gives 0.90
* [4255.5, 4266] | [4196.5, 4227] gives 0.97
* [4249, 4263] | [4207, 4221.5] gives 0.81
